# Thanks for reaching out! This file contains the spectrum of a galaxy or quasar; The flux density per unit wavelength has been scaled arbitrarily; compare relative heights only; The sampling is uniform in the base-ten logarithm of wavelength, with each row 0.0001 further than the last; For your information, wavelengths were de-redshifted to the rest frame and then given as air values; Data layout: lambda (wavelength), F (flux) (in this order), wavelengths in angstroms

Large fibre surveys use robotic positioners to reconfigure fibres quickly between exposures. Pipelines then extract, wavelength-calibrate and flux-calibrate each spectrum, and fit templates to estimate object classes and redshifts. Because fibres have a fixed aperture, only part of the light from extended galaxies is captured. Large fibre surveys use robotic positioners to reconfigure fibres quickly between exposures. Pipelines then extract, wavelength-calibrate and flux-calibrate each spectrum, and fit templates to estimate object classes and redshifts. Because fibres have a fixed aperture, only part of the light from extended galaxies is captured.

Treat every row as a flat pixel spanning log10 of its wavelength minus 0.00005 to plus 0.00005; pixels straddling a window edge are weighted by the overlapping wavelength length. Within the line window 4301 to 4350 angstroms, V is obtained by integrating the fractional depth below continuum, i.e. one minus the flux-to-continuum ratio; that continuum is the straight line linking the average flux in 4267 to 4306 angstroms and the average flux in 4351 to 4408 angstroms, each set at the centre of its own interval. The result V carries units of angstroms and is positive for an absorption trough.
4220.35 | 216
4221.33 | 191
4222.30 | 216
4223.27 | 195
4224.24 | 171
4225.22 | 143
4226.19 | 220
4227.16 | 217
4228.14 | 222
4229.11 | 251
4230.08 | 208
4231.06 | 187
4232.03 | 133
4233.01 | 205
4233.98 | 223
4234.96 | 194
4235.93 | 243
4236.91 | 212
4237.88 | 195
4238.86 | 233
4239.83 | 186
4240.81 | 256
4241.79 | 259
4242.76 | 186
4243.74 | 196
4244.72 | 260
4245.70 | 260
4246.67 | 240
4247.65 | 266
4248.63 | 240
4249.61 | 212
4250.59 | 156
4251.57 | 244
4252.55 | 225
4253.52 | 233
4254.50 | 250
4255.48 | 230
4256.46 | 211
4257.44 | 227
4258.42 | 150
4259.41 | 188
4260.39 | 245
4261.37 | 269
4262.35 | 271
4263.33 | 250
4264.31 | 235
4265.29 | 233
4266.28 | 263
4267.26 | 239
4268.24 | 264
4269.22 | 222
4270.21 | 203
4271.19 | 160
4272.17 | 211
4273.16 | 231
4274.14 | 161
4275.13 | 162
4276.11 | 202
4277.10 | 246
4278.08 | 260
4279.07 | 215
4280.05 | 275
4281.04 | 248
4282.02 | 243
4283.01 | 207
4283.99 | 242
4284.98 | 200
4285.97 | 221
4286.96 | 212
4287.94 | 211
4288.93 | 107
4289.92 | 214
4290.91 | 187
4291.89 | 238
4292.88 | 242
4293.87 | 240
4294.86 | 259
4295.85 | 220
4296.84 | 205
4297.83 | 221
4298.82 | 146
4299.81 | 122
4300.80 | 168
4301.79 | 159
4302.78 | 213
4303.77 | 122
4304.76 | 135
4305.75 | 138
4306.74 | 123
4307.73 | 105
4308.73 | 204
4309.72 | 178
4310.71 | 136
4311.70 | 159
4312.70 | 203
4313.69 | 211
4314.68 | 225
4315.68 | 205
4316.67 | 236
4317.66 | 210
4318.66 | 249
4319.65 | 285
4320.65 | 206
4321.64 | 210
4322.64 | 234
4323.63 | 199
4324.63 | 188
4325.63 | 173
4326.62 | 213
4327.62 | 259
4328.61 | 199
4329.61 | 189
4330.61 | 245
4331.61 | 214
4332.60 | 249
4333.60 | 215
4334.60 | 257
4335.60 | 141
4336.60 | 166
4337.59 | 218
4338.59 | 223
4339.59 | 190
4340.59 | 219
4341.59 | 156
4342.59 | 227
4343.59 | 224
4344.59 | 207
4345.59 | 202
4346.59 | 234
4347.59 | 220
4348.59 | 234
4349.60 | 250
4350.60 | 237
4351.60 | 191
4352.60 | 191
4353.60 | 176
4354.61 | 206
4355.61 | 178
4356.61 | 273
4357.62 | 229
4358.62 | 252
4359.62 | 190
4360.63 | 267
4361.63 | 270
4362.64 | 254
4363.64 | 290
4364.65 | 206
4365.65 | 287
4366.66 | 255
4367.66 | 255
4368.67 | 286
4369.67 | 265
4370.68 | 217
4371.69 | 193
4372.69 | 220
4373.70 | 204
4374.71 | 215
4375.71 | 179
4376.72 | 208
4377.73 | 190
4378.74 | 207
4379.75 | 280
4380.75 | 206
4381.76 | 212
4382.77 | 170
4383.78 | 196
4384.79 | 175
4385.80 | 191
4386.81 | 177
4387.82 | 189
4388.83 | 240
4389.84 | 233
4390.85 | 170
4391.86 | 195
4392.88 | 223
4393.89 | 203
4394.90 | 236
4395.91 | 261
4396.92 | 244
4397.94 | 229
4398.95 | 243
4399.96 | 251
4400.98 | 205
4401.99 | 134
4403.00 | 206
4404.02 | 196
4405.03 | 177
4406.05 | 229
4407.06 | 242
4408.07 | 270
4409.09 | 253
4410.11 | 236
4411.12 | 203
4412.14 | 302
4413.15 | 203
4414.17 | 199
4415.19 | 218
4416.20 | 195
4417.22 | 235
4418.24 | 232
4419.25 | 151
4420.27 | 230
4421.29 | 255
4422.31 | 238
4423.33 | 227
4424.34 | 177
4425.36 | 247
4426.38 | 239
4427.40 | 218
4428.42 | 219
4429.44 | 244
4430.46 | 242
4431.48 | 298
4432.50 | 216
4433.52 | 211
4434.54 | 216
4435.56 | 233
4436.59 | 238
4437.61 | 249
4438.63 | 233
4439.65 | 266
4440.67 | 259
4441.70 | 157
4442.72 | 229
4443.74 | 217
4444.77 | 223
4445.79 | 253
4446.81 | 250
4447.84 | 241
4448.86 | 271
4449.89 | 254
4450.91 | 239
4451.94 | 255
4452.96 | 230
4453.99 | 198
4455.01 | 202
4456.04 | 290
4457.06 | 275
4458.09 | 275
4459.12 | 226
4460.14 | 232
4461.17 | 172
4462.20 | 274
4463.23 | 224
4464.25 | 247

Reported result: 2.3 angstroms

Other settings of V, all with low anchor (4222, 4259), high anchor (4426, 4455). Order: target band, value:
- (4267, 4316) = 4.8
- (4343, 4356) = 0.8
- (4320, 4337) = 1.0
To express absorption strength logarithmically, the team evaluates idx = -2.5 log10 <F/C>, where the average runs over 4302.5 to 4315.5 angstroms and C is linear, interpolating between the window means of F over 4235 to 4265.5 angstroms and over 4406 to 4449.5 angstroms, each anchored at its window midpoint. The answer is 0.35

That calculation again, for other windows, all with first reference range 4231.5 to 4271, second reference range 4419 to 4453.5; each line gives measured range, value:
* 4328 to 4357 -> 0.09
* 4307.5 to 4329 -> 0.11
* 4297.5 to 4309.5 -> 0.42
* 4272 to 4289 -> 0.05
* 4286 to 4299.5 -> 0.10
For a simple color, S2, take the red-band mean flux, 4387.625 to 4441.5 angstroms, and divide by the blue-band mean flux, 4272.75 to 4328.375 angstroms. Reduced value 1.12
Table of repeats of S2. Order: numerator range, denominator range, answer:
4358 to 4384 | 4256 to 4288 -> 1.03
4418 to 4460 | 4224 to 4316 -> 1.12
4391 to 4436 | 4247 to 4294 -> 1.01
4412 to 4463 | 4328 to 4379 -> 1.05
